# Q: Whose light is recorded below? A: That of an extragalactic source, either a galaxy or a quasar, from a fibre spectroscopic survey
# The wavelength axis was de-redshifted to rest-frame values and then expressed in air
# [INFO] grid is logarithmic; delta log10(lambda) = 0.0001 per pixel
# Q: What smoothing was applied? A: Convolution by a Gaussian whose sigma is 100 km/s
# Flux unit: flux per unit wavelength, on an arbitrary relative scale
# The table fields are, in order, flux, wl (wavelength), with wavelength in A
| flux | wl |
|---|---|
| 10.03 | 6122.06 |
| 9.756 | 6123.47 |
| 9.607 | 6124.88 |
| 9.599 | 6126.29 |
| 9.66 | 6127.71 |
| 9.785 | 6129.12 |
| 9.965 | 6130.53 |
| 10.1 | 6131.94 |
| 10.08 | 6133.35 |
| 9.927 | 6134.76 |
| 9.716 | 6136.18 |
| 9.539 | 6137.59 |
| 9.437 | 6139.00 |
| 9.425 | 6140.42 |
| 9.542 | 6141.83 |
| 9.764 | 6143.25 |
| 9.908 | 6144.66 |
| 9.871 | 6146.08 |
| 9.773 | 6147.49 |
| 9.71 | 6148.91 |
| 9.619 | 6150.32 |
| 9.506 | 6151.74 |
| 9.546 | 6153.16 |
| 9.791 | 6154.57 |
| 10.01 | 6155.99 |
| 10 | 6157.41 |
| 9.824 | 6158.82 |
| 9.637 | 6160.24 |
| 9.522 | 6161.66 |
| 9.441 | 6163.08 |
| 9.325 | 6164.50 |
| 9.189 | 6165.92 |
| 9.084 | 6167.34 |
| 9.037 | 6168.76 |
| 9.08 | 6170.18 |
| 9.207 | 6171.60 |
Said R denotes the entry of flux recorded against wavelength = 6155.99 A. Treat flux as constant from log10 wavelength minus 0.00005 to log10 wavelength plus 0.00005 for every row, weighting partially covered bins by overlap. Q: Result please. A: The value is 10.01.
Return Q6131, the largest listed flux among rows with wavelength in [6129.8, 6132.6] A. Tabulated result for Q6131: 10.1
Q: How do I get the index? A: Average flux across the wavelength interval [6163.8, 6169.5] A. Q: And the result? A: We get 9.16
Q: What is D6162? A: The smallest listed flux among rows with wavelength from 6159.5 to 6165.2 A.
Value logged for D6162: 9.325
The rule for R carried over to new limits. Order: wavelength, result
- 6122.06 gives 10.03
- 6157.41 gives 10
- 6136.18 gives 9.716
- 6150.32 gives 9.619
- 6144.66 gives 9.908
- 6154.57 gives 9.791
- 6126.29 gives 9.599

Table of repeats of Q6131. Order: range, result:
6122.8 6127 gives 9.756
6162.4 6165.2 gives 9.441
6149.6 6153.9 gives 9.619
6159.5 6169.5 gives 9.637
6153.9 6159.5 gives 10.01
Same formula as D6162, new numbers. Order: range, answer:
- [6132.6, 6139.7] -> 9.437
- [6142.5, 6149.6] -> 9.71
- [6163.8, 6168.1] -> 9.084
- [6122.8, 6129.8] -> 9.599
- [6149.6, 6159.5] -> 9.506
